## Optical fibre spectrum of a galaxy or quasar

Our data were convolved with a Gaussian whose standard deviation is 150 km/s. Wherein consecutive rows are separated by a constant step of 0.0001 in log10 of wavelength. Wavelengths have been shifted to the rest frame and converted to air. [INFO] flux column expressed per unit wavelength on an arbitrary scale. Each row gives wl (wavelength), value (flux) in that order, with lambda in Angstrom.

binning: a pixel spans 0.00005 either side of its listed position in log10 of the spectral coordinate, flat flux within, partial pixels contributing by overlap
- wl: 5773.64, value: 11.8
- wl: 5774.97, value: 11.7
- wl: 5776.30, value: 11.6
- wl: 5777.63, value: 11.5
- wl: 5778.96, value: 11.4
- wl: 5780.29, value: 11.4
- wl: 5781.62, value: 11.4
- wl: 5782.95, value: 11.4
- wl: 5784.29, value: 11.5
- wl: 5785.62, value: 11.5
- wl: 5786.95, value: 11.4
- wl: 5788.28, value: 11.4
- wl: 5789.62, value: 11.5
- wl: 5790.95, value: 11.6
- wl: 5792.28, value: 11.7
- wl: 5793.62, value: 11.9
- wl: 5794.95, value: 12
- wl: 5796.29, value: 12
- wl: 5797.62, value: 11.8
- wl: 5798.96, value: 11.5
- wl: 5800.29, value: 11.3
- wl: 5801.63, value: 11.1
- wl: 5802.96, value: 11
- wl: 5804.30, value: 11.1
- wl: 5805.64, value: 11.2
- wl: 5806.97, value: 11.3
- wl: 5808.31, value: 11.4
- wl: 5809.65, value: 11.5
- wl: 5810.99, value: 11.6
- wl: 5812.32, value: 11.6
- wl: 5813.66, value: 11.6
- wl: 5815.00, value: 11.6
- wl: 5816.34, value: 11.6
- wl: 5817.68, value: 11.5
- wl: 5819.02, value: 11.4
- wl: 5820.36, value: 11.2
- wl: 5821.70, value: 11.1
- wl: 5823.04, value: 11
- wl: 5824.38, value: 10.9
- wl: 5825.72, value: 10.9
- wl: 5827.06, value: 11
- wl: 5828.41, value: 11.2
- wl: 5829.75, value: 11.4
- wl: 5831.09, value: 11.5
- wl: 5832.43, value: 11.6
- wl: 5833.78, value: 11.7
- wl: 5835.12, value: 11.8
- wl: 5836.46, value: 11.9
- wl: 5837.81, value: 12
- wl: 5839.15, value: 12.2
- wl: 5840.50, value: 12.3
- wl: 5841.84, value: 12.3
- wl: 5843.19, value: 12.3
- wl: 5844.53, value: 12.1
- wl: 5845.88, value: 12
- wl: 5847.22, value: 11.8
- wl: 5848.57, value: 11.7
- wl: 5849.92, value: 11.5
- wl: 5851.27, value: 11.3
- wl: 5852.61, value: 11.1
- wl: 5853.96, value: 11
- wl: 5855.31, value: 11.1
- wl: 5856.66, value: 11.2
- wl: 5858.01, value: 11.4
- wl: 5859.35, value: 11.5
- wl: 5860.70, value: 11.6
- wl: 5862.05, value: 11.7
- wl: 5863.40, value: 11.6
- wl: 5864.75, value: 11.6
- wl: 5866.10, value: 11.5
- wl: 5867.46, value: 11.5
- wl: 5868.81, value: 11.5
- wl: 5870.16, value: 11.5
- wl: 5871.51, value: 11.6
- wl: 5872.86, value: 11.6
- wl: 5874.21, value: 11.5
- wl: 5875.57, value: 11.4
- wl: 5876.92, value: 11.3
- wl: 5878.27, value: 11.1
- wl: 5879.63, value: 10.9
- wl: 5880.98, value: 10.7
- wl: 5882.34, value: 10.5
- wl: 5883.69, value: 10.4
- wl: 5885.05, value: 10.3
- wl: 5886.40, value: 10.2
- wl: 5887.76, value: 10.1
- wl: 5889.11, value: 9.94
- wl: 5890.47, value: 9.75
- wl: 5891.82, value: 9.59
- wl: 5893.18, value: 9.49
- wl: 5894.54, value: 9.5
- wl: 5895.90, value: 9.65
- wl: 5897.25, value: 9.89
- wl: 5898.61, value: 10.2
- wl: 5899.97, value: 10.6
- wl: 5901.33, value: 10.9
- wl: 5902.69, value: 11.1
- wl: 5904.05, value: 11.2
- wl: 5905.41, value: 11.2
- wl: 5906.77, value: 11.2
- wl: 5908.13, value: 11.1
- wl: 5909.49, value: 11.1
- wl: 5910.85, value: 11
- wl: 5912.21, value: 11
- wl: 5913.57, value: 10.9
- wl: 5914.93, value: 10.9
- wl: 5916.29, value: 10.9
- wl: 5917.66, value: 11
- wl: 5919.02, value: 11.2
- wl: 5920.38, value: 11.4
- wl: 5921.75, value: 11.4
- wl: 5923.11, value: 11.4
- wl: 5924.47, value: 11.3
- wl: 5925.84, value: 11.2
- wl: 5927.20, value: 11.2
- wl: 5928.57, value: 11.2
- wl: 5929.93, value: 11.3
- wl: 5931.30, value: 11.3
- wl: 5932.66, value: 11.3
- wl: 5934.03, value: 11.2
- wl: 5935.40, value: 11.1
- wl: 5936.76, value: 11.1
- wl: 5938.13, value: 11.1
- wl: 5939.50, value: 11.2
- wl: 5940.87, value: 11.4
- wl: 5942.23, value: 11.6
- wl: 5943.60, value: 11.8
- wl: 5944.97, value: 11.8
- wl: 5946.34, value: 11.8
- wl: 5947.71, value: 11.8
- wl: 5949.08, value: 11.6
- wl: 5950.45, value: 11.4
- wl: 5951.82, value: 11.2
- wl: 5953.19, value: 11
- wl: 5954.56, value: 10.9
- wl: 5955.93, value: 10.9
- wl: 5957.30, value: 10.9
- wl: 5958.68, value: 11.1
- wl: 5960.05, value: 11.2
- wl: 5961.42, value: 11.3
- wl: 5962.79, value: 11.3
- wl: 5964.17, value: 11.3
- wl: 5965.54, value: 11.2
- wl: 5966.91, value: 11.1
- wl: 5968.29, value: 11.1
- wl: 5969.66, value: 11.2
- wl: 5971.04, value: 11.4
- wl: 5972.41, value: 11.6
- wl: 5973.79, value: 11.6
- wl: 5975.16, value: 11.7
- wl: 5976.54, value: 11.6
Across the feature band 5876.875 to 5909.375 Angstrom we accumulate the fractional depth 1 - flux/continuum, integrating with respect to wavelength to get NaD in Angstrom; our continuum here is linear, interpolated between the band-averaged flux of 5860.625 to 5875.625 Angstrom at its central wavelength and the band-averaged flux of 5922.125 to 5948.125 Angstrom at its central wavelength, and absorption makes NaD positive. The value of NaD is 2.93 Angstrom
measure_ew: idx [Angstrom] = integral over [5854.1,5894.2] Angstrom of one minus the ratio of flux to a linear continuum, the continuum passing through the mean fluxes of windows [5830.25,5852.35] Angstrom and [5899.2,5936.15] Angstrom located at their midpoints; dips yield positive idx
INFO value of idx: 2.1 Angstrom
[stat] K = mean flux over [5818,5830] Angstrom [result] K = 11.1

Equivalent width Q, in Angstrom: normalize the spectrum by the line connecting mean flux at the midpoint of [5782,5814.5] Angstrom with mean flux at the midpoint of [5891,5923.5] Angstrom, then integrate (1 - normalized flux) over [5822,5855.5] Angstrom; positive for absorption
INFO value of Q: -1.1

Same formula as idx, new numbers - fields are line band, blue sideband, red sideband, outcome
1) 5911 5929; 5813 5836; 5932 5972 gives 0.2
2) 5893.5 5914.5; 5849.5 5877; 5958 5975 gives 1.3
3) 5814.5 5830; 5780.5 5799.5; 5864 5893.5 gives 0.1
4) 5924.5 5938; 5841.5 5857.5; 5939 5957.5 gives 0.3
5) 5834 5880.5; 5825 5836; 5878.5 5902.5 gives -3.2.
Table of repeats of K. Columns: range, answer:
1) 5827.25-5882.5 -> 11.5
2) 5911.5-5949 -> 11.3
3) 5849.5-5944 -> 11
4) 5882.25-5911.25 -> 10.4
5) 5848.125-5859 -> 11.3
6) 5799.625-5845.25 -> 11.5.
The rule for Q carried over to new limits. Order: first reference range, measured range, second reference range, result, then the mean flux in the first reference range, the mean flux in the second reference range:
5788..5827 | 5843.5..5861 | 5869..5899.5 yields -0.97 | 11.4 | 10.5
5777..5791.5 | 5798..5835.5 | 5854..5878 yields 0.37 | 11.5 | 11.5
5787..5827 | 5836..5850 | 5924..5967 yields -0.80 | 11.4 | 11.3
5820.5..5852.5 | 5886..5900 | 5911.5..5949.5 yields 1.91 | 11.6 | 11.3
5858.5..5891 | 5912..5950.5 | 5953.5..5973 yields -0.60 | 11.1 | 11.2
